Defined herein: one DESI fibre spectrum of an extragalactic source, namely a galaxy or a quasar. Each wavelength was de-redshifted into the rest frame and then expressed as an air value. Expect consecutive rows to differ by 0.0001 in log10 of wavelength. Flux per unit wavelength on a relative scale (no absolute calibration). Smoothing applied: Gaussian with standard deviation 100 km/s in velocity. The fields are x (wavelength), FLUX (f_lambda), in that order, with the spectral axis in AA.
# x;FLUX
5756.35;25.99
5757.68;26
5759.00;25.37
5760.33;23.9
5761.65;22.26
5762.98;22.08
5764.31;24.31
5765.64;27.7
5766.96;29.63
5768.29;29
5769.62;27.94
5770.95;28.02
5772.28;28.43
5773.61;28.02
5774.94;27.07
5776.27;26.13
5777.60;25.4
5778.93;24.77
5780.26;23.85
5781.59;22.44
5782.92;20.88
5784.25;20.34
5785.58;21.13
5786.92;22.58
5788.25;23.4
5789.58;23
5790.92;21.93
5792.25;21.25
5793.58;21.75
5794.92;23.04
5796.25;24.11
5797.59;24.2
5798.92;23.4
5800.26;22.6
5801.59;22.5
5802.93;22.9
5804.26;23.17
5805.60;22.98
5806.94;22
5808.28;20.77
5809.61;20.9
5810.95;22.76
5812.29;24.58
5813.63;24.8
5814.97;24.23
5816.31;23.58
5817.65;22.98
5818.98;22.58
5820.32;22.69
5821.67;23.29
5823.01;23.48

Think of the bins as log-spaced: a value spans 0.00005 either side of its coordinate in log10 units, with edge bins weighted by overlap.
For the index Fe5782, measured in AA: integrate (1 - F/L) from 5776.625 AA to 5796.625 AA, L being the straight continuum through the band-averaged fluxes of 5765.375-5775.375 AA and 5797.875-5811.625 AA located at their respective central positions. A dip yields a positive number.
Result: 2.2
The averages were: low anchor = 28.3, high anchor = 22.5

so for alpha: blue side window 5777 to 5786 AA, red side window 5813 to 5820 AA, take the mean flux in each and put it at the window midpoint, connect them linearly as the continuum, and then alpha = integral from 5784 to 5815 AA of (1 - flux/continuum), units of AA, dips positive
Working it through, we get 0.7 AA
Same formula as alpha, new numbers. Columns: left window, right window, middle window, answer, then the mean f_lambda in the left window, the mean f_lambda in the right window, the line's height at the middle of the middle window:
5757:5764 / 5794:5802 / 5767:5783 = -1.78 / 23.9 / 23.3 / 23.7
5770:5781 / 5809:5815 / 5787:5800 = 1.07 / 26.5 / 23.4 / 24.9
